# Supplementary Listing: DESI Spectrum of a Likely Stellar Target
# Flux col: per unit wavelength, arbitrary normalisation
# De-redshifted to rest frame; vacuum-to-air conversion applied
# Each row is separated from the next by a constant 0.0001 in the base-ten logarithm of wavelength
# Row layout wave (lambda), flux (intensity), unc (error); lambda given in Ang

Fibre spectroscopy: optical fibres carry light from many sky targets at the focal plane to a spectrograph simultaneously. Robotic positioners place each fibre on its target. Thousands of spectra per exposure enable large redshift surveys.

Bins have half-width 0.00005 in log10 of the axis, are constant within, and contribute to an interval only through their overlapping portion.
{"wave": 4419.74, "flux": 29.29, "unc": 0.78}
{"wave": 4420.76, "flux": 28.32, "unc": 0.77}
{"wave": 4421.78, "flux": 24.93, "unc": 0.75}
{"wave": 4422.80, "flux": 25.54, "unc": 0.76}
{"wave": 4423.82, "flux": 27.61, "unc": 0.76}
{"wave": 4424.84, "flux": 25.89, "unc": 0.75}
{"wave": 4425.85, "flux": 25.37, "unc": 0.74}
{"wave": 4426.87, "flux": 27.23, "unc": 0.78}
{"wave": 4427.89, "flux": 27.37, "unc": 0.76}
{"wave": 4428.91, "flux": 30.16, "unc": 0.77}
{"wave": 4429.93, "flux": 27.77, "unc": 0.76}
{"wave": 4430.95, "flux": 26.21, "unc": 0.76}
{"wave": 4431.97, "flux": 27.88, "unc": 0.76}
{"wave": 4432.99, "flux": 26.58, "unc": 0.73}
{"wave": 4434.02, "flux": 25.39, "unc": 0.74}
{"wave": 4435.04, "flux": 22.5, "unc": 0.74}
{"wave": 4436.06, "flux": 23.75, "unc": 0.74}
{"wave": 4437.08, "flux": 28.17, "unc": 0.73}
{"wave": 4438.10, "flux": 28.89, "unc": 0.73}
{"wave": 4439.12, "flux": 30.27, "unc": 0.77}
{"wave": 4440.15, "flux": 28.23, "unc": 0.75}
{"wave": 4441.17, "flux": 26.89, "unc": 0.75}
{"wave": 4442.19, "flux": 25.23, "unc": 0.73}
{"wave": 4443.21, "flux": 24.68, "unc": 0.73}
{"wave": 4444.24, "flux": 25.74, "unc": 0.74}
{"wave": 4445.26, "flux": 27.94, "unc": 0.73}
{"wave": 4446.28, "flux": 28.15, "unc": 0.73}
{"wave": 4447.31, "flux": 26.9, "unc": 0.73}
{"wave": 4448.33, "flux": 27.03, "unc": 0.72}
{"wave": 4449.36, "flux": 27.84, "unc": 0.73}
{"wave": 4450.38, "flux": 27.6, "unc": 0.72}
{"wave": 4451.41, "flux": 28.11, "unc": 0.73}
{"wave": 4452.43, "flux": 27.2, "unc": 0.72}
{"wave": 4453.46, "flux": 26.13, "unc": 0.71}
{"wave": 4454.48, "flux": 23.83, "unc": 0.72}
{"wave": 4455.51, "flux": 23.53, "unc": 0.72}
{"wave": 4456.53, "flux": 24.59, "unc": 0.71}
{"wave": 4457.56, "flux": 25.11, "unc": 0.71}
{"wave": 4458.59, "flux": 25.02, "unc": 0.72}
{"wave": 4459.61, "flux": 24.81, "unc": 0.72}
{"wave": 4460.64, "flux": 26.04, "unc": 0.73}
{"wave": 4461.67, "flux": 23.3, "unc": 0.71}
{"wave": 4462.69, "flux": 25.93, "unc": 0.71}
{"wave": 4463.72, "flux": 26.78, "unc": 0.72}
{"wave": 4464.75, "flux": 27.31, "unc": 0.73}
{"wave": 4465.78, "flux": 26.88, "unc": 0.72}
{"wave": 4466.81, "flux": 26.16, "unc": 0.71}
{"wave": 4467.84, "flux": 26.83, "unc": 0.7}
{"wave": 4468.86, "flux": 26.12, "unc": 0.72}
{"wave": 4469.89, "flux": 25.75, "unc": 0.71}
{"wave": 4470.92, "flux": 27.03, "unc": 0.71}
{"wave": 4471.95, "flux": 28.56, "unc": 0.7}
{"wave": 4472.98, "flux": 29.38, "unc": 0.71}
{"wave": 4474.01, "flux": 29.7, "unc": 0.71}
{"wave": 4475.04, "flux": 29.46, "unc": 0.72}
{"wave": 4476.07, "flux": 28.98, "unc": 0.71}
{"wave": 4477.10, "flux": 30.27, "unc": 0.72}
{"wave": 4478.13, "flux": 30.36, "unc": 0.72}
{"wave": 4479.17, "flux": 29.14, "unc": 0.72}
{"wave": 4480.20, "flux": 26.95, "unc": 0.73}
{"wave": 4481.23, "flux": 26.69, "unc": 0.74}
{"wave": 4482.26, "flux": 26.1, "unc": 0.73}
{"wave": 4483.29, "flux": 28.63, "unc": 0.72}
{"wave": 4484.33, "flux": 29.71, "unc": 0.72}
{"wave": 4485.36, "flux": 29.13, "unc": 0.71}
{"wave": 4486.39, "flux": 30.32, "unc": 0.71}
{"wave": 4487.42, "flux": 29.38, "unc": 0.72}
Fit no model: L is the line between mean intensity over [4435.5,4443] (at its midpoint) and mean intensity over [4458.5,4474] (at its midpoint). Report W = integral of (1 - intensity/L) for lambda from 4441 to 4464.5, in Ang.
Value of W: 0.8 Ang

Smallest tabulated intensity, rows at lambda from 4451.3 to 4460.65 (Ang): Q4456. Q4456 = 23.53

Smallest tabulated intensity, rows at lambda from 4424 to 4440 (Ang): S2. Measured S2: 22.5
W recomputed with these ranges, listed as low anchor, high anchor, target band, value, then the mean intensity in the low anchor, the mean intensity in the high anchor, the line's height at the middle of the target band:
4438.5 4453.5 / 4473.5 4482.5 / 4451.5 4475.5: 1.45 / 27.2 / 28.7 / 28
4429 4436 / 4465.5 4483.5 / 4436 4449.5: -0.33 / 26.1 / 28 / 26.6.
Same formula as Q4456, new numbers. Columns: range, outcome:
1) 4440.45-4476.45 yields 23.3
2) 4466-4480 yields 25.75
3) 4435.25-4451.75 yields 23.75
